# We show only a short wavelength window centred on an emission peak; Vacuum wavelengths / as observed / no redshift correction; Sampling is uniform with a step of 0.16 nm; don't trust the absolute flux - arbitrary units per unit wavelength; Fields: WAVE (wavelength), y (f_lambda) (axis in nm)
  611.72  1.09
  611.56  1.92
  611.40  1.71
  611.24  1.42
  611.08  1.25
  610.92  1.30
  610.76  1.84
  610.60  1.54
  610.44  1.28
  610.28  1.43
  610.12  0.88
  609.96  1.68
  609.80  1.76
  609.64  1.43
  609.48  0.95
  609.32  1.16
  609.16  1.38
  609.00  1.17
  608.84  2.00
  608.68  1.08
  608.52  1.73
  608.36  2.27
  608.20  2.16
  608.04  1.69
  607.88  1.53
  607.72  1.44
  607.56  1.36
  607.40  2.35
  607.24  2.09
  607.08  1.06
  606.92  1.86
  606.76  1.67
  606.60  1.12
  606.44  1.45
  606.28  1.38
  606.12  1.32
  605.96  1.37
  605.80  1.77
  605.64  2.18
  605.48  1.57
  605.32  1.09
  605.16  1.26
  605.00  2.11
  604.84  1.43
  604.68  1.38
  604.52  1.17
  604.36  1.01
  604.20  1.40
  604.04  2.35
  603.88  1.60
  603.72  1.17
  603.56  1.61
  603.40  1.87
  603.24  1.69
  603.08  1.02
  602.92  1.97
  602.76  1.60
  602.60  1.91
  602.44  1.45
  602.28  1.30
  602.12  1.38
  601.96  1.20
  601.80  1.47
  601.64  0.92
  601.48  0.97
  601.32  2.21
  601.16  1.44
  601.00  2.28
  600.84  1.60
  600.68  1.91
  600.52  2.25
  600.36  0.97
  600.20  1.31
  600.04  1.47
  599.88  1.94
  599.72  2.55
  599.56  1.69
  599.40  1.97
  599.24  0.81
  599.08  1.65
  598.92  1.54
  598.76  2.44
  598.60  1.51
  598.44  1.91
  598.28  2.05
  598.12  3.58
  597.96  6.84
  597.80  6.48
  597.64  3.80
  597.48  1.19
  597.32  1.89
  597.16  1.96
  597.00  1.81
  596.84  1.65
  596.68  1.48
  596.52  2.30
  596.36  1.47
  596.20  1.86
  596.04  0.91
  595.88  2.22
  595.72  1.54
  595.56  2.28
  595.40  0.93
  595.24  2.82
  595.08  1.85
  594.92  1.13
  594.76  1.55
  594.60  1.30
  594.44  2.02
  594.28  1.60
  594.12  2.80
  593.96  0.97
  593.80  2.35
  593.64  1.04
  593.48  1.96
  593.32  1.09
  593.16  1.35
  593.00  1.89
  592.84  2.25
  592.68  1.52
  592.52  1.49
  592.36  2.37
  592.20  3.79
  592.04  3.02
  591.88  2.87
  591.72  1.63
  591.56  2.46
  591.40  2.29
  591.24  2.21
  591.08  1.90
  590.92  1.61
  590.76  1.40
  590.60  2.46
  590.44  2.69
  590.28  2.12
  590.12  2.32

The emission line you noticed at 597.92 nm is [O III]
